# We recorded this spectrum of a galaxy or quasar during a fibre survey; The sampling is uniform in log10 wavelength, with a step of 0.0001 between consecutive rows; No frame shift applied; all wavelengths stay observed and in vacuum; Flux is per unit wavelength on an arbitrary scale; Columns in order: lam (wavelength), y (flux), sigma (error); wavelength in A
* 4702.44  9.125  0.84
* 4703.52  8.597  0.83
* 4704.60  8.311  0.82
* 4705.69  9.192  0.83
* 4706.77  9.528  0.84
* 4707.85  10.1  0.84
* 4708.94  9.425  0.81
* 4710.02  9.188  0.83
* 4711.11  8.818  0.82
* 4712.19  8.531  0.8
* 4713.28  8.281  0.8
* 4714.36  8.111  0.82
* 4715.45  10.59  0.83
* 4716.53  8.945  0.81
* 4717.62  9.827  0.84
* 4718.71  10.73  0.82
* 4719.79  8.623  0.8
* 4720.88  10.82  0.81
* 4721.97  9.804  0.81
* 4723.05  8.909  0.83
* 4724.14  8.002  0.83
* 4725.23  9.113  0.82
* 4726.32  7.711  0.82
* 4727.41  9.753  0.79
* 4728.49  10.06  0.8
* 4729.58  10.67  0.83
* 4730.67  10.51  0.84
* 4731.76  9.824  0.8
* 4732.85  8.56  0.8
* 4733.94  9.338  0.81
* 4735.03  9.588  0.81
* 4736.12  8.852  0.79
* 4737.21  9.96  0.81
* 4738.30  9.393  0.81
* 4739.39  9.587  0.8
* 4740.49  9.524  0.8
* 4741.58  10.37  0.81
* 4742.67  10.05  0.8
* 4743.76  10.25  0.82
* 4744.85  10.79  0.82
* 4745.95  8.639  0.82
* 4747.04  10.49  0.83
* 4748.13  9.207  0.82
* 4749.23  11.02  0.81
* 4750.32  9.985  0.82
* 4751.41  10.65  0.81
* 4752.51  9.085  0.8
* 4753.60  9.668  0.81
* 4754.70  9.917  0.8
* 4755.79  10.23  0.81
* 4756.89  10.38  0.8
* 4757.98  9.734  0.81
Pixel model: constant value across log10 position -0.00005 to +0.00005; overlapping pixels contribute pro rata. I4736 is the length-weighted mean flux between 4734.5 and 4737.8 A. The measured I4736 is 9.47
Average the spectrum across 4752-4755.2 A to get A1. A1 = 9.55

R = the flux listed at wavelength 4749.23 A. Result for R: 11.02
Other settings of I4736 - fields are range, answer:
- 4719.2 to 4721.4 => 9.75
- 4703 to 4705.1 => 8.47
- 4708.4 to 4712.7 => 9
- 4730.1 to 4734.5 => 9.56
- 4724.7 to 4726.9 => 8.42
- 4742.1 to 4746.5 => 9.94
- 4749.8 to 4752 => 10.3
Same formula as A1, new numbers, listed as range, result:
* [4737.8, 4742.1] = 9.71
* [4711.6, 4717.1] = 8.9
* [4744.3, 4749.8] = 10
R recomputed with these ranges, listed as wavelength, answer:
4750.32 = 9.985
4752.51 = 9.085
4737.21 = 9.96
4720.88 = 10.82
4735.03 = 9.588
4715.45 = 10.59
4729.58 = 10.67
